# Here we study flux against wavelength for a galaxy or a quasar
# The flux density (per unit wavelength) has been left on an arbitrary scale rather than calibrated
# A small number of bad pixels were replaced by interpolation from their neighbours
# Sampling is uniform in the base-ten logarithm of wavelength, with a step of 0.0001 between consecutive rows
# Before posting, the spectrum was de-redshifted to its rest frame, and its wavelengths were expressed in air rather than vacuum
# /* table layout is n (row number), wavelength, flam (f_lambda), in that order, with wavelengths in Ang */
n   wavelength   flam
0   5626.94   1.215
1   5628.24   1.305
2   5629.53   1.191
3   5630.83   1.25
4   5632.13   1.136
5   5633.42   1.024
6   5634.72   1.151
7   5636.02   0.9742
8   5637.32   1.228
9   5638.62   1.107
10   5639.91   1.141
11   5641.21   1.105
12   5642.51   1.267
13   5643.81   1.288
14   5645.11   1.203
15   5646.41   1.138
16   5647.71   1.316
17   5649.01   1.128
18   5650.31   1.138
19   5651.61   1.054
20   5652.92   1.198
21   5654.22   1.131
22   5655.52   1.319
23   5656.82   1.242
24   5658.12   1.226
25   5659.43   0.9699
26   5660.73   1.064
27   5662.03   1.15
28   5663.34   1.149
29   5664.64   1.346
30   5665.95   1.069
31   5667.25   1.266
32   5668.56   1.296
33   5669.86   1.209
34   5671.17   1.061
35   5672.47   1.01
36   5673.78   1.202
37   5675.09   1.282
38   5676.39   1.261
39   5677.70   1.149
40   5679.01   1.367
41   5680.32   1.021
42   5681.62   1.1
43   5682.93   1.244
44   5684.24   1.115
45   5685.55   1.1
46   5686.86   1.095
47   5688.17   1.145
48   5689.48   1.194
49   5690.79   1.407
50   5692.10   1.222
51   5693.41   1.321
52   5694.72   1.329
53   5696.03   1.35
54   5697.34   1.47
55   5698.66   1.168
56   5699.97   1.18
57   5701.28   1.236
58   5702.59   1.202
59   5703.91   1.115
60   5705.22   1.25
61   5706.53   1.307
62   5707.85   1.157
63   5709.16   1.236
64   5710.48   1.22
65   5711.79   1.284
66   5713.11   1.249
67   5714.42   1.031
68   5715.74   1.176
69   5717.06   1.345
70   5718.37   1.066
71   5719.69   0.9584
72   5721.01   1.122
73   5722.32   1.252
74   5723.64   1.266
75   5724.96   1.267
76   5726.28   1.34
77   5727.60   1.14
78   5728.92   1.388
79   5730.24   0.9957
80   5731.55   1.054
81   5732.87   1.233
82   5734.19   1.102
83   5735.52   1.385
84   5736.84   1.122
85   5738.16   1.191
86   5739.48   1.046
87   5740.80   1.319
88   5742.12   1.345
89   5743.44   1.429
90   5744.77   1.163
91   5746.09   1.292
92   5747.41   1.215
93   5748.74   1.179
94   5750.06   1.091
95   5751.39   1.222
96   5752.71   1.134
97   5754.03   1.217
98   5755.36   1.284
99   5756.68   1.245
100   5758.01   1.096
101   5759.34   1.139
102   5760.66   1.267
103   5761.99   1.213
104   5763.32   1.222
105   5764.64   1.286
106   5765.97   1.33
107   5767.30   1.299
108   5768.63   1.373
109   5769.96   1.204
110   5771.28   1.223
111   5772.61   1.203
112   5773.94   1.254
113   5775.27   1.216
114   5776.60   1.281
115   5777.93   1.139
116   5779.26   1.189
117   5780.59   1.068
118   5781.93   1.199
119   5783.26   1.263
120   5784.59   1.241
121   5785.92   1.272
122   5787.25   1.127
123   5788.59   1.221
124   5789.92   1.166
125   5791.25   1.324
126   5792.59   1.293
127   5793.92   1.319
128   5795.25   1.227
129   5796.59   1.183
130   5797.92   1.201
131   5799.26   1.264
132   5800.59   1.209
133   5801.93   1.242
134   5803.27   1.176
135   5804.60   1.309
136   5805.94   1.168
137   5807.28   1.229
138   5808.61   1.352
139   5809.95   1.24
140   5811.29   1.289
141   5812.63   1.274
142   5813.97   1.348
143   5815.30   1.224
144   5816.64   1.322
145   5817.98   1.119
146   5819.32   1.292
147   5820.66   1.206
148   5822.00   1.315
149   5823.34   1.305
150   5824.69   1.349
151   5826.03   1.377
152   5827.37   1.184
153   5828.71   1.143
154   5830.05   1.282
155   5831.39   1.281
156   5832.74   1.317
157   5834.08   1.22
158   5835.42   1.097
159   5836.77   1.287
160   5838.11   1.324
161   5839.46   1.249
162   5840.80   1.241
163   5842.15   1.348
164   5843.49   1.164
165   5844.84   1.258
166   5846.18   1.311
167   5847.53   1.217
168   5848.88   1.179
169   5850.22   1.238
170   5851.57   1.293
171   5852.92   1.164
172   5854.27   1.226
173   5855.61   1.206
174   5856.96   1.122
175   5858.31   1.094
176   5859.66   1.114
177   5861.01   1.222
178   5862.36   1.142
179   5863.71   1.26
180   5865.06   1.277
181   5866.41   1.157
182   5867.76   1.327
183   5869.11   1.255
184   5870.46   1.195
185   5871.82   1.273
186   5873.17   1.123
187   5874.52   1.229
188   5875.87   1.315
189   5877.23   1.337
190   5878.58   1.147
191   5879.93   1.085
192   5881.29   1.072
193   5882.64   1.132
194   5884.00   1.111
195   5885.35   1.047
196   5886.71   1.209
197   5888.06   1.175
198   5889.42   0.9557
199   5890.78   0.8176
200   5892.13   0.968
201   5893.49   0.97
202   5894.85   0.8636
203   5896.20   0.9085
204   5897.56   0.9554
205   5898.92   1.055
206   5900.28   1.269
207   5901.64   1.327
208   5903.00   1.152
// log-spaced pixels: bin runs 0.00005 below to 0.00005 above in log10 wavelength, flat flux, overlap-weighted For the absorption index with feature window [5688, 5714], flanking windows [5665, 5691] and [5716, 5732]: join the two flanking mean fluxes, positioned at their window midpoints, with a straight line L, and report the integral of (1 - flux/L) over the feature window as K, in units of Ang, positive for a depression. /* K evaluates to -1.6 Ang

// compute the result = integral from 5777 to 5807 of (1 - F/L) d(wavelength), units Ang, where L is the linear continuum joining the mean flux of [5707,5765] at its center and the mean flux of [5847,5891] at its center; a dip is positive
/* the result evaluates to -0.7 Ang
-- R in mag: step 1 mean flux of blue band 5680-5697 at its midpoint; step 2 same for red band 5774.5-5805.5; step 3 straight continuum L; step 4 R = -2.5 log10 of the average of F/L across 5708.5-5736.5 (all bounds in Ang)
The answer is 0.02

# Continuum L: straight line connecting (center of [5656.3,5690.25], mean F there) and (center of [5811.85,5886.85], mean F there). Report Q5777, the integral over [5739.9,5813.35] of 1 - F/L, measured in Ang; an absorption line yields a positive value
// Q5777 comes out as -2.0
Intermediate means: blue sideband 1.17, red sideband 1.23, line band 1.23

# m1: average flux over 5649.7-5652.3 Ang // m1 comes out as 1.09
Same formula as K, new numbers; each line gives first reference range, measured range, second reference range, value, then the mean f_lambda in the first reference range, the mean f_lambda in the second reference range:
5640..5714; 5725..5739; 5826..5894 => 0.02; 1.2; 1.19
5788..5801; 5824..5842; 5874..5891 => -1.00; 1.24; 1.13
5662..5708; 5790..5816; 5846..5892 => -1.48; 1.21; 1.17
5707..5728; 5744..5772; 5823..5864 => -0.40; 1.2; 1.23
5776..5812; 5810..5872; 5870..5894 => -3.70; 1.23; 1.12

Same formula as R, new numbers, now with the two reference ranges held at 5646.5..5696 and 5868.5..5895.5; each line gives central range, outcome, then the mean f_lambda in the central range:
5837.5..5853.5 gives -0.112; 1.25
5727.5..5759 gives -0.038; 1.2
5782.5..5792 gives -0.077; 1.23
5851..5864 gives -0.056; 1.18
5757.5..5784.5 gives -0.065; 1.22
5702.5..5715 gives -0.029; 1.21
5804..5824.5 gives -0.118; 1.27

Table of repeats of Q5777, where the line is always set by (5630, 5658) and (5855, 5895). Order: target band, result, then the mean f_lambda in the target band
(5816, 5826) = -1.1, 1.28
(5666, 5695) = -0.7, 1.2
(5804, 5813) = -0.9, 1.26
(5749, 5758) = -0.3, 1.19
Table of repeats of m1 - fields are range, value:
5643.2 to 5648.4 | 1.24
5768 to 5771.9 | 1.27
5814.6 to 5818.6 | 1.23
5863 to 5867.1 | 1.23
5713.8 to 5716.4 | 1.1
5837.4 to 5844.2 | 1.27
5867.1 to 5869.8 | 1.29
